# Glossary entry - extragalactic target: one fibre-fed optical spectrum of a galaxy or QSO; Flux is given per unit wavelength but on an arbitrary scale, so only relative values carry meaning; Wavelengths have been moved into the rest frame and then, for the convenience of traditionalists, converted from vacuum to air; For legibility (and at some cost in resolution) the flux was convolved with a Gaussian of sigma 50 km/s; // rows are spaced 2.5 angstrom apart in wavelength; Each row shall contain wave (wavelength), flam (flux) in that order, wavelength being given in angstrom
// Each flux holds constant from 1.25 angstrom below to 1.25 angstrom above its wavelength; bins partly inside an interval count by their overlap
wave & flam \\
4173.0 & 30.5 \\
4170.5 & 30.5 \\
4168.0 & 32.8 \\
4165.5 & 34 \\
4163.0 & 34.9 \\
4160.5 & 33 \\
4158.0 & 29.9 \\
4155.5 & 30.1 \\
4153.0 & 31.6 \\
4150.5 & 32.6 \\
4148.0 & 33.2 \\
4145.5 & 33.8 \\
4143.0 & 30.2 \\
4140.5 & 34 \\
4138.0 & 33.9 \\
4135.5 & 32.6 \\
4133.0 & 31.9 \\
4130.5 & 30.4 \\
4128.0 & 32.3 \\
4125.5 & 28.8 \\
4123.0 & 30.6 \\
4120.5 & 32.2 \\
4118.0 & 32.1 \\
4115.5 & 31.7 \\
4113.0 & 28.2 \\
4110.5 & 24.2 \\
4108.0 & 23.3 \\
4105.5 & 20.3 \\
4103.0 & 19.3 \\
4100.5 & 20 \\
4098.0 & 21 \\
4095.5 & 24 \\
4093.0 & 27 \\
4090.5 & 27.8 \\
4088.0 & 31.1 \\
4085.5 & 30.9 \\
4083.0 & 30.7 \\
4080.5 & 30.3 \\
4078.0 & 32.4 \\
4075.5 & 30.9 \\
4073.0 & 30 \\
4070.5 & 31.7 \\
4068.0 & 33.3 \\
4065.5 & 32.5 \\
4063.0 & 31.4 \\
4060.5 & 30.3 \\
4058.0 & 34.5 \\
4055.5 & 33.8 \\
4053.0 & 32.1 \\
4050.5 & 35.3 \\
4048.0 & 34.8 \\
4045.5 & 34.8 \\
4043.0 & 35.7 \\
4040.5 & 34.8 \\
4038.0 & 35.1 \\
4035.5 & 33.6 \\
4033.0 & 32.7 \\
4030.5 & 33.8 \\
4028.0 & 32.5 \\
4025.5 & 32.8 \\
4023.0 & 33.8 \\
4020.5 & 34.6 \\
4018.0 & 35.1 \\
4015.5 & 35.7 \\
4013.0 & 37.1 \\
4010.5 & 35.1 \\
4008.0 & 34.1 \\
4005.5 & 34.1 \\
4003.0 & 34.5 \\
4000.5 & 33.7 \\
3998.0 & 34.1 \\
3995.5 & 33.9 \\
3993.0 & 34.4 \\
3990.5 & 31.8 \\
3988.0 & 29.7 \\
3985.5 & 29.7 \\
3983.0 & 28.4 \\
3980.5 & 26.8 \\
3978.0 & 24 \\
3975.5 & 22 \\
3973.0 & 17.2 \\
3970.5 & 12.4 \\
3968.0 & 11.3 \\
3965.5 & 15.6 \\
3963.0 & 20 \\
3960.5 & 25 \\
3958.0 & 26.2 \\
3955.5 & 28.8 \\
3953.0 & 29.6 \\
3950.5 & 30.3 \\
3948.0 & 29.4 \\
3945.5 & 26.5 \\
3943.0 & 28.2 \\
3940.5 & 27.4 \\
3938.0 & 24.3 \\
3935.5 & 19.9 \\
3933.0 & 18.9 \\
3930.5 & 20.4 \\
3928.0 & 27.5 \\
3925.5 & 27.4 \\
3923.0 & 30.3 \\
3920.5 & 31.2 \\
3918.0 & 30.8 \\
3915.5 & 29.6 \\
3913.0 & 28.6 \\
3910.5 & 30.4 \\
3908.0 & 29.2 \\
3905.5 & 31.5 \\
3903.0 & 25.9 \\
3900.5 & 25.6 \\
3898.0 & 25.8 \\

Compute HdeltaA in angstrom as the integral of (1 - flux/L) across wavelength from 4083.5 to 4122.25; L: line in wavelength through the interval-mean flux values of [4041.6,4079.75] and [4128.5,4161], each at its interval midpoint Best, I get 7.3 angstrom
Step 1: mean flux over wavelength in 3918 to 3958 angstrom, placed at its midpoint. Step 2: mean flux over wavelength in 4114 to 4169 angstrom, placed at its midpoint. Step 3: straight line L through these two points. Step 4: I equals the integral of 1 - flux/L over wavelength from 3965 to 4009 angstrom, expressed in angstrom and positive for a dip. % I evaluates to 1.4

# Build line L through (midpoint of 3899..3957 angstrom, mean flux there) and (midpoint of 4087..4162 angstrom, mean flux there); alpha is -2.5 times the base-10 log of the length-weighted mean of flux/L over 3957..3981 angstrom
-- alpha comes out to 0.369 mag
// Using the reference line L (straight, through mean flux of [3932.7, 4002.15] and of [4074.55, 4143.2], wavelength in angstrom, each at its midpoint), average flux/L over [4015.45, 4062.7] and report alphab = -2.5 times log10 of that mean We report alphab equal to -0.24 mag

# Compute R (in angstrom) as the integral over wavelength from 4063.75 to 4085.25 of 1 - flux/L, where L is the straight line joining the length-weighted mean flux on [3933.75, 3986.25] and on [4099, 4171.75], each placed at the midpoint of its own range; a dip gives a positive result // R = -2.7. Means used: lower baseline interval 23.8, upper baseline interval 30.1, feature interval 31.4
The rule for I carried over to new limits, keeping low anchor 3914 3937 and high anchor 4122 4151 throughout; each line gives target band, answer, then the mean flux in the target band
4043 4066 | -2.8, 33.4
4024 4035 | -1.5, 33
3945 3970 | 3.0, 23.8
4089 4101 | 2.5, 24.4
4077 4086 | -0.2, 31.1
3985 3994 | -1.1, 31.5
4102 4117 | 3.2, 24.7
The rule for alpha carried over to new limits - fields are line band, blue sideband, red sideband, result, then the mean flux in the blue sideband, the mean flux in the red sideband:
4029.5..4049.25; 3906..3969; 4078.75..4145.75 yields -0.244 mag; 26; 28.6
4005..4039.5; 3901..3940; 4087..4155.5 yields -0.222 mag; 27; 28.8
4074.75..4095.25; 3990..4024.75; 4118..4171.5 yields 0.114 mag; 34.5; 32.1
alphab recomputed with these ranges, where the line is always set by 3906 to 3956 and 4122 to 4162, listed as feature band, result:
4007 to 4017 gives -0.21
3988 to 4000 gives -0.15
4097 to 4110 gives 0.43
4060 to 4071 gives -0.06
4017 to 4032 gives -0.15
